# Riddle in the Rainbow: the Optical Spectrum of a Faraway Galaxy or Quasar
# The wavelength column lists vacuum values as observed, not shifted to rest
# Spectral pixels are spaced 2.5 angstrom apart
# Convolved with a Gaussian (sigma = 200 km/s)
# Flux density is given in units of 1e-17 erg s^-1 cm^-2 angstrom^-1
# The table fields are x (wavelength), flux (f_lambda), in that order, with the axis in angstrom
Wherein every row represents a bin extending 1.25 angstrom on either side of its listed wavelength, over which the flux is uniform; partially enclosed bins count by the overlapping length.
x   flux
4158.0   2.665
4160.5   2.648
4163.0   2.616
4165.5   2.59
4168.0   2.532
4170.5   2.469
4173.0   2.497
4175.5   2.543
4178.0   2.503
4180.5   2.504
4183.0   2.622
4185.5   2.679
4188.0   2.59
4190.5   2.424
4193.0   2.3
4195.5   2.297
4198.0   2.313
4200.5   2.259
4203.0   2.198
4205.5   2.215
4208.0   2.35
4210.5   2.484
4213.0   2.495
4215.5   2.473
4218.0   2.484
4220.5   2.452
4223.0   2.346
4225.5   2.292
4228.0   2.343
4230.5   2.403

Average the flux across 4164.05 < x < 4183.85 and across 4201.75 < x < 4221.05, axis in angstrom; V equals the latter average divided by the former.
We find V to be 0.94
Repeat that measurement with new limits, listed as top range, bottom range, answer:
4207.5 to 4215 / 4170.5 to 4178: 0.98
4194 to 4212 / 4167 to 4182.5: 0.92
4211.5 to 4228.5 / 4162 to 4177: 0.95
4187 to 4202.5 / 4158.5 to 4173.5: 0.92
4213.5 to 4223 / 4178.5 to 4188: 0.95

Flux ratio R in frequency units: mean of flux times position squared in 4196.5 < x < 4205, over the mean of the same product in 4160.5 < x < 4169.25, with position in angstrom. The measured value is 0.89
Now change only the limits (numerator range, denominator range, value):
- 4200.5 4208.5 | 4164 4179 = 0.90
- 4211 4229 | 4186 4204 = 1.04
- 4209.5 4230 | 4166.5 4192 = 0.97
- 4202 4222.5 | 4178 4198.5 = 0.98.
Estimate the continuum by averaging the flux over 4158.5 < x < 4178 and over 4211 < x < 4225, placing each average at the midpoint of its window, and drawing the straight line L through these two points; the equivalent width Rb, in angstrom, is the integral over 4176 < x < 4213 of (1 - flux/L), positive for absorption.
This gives 1.2 angstrom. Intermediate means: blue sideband 2.56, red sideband 2.44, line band 2.42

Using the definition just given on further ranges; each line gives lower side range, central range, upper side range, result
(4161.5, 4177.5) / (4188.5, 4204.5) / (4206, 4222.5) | 1.10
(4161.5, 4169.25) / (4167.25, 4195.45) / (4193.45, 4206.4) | -0.85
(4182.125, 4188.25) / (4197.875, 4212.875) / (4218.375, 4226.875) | 1.07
